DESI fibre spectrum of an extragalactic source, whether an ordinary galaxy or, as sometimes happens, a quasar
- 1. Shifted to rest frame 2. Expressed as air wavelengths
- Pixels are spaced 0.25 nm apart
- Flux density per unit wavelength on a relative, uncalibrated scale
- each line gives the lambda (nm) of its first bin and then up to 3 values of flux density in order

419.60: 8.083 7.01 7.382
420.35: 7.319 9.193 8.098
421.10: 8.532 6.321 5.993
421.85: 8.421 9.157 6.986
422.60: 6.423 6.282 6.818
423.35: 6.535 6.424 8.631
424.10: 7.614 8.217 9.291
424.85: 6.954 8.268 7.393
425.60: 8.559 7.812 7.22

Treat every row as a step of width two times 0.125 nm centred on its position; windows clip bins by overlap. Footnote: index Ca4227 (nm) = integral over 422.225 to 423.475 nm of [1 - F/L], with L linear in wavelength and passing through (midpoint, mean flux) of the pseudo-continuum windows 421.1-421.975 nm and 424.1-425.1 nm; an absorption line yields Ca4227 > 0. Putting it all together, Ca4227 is 0.16 nm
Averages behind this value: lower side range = 7.14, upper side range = 8.1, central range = 6.61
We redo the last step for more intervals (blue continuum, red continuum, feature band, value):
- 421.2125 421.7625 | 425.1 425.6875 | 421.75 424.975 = -0.172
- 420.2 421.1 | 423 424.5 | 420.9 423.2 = 0.180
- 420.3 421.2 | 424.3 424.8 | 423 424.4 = 0.194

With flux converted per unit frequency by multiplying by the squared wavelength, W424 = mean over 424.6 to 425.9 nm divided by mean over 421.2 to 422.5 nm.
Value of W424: 1.09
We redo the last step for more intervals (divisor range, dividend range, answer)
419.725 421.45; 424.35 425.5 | 1.06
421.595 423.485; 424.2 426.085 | 1.14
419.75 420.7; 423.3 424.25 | 0.97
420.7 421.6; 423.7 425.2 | 1.11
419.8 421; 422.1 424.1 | 0.91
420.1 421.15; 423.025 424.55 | 0.93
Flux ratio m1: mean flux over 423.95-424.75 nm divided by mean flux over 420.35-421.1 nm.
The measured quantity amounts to 0.99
